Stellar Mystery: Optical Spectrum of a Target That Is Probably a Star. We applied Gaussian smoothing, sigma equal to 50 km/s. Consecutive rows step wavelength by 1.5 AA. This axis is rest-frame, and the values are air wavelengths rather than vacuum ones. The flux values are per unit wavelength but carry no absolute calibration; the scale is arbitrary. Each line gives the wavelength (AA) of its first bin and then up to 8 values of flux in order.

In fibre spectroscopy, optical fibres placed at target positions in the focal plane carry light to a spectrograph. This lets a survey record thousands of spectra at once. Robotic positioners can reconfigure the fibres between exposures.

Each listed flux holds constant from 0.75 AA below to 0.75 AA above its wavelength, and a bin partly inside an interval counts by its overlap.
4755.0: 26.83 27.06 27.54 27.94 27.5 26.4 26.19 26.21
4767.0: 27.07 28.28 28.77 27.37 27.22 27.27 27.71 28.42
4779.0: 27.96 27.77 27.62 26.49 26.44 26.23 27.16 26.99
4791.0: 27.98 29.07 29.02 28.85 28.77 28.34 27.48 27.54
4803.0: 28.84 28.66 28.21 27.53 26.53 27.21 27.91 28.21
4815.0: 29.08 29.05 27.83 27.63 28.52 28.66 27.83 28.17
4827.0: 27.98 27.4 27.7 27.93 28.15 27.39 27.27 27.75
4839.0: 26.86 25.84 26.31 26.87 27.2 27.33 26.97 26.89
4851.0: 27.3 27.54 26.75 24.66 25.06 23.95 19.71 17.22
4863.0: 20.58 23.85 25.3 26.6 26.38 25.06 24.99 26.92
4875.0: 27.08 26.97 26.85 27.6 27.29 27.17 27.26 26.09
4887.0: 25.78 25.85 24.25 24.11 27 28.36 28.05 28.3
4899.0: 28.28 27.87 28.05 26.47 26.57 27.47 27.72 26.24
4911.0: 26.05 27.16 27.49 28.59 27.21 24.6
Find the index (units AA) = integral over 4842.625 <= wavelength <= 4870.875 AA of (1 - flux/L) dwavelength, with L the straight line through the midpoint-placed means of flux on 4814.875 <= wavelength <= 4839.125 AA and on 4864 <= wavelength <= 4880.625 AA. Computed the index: 1.90 AA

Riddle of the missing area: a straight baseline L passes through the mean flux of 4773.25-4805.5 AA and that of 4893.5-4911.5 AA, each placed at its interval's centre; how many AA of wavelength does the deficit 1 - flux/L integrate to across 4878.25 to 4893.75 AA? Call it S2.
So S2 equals 0.7 AA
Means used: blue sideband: 27.8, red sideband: 27.5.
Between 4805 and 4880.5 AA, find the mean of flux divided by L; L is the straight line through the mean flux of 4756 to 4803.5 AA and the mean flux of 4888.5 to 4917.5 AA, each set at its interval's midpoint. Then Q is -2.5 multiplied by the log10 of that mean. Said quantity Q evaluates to 0.031 mag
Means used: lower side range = 27.6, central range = 26.6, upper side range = 27.1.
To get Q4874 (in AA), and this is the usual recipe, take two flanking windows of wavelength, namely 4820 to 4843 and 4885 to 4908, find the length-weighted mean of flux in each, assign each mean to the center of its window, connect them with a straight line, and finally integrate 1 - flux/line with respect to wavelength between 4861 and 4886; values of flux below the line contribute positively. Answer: 1.4 AA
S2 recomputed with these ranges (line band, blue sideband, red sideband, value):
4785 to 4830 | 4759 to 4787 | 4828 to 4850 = -1.2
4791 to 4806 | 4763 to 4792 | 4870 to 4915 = -0.7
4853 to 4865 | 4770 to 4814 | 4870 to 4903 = 1.9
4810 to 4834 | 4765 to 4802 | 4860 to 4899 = -1.0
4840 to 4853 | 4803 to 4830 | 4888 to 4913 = 0.3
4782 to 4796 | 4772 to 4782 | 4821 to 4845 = 0.1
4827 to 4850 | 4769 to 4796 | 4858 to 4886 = -1.0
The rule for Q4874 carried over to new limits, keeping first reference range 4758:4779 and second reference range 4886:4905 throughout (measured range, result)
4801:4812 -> -0.2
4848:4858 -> 0.3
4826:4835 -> -0.2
